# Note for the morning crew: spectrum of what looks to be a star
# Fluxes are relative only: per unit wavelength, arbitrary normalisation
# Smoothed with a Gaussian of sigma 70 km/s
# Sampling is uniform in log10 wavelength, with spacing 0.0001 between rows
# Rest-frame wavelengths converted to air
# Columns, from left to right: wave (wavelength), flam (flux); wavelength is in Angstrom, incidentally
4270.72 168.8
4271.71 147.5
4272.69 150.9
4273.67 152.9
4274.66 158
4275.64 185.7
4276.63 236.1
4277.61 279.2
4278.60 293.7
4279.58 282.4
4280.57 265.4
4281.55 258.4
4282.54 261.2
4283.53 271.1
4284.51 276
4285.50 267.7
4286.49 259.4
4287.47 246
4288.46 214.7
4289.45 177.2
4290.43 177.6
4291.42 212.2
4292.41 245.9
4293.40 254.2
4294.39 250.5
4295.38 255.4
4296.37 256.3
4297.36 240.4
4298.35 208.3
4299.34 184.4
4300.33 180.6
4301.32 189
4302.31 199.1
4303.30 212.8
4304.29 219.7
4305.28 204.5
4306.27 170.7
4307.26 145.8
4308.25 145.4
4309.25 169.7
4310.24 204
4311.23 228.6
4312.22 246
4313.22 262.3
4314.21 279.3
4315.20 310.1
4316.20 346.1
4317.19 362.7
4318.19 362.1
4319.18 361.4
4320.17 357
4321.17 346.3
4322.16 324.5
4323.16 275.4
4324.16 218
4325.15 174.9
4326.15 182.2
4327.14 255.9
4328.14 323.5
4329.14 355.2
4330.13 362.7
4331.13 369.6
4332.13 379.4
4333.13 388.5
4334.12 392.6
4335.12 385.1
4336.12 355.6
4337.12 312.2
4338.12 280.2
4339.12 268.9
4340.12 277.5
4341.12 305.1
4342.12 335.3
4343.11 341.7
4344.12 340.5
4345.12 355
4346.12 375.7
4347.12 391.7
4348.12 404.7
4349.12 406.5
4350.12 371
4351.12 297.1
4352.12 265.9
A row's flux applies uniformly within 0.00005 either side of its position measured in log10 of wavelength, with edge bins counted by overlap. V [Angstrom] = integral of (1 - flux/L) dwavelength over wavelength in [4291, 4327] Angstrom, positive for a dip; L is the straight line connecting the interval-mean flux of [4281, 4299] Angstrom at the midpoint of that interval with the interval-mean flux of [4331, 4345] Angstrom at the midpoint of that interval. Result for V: 4.5 Angstrom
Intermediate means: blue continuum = 240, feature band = 244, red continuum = 337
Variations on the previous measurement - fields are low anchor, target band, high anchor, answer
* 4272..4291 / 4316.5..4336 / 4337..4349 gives -1.19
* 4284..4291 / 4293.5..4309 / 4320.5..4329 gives 2.50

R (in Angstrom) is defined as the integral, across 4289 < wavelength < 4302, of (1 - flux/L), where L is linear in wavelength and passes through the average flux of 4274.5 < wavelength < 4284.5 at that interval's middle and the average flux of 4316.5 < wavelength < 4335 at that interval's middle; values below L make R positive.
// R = 2.80 Angstrom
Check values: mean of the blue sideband 254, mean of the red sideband 323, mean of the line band 218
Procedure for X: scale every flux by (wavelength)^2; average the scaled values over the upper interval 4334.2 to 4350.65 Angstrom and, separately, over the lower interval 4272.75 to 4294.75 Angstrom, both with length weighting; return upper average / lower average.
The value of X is 1.51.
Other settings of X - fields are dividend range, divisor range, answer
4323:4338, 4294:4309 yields 1.57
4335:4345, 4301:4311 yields 1.73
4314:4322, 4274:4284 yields 1.41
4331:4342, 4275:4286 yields 1.33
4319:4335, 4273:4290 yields 1.36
